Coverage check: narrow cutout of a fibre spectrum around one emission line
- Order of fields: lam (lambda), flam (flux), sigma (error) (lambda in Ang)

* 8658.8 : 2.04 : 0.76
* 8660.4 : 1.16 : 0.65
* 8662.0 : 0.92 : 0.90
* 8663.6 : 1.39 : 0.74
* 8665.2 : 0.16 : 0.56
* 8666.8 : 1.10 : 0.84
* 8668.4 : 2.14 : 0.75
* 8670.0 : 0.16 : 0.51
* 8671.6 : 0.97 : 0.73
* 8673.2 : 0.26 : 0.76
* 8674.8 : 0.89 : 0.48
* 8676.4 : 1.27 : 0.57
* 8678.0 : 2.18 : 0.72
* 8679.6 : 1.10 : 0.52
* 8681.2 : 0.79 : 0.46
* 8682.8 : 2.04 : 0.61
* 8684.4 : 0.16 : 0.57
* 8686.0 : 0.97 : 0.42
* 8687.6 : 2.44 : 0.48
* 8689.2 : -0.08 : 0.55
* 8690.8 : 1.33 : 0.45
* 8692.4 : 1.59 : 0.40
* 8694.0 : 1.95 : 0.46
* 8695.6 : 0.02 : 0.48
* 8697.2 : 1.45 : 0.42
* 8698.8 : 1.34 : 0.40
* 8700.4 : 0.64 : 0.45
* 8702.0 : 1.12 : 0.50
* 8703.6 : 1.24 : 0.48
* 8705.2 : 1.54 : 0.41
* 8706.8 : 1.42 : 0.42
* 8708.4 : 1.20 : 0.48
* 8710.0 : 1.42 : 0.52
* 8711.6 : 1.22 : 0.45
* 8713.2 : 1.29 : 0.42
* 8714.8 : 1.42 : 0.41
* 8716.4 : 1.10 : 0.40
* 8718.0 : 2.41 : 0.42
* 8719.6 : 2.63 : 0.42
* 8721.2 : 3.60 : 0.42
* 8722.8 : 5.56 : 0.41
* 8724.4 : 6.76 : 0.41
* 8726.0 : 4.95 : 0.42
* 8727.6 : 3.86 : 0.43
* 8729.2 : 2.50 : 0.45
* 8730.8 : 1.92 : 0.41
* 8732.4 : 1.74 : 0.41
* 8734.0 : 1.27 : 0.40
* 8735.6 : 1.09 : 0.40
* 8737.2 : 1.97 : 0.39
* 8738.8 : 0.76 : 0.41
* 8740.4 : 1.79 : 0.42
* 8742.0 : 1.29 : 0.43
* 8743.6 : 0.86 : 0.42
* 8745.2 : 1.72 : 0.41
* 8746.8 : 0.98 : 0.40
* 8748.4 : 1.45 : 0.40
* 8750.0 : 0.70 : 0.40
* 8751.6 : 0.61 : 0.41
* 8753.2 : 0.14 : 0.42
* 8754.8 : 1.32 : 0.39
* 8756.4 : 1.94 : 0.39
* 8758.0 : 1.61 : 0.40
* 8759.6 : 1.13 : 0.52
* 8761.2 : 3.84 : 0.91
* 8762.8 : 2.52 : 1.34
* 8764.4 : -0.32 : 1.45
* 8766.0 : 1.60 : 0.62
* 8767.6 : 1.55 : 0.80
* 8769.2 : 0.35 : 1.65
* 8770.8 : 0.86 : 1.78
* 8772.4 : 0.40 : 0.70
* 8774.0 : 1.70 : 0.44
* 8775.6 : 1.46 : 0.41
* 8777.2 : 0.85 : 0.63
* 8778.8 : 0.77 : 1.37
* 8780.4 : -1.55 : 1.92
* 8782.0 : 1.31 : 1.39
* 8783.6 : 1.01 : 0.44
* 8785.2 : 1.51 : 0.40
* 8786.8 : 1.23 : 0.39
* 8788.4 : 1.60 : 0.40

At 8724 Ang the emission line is H-gamma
